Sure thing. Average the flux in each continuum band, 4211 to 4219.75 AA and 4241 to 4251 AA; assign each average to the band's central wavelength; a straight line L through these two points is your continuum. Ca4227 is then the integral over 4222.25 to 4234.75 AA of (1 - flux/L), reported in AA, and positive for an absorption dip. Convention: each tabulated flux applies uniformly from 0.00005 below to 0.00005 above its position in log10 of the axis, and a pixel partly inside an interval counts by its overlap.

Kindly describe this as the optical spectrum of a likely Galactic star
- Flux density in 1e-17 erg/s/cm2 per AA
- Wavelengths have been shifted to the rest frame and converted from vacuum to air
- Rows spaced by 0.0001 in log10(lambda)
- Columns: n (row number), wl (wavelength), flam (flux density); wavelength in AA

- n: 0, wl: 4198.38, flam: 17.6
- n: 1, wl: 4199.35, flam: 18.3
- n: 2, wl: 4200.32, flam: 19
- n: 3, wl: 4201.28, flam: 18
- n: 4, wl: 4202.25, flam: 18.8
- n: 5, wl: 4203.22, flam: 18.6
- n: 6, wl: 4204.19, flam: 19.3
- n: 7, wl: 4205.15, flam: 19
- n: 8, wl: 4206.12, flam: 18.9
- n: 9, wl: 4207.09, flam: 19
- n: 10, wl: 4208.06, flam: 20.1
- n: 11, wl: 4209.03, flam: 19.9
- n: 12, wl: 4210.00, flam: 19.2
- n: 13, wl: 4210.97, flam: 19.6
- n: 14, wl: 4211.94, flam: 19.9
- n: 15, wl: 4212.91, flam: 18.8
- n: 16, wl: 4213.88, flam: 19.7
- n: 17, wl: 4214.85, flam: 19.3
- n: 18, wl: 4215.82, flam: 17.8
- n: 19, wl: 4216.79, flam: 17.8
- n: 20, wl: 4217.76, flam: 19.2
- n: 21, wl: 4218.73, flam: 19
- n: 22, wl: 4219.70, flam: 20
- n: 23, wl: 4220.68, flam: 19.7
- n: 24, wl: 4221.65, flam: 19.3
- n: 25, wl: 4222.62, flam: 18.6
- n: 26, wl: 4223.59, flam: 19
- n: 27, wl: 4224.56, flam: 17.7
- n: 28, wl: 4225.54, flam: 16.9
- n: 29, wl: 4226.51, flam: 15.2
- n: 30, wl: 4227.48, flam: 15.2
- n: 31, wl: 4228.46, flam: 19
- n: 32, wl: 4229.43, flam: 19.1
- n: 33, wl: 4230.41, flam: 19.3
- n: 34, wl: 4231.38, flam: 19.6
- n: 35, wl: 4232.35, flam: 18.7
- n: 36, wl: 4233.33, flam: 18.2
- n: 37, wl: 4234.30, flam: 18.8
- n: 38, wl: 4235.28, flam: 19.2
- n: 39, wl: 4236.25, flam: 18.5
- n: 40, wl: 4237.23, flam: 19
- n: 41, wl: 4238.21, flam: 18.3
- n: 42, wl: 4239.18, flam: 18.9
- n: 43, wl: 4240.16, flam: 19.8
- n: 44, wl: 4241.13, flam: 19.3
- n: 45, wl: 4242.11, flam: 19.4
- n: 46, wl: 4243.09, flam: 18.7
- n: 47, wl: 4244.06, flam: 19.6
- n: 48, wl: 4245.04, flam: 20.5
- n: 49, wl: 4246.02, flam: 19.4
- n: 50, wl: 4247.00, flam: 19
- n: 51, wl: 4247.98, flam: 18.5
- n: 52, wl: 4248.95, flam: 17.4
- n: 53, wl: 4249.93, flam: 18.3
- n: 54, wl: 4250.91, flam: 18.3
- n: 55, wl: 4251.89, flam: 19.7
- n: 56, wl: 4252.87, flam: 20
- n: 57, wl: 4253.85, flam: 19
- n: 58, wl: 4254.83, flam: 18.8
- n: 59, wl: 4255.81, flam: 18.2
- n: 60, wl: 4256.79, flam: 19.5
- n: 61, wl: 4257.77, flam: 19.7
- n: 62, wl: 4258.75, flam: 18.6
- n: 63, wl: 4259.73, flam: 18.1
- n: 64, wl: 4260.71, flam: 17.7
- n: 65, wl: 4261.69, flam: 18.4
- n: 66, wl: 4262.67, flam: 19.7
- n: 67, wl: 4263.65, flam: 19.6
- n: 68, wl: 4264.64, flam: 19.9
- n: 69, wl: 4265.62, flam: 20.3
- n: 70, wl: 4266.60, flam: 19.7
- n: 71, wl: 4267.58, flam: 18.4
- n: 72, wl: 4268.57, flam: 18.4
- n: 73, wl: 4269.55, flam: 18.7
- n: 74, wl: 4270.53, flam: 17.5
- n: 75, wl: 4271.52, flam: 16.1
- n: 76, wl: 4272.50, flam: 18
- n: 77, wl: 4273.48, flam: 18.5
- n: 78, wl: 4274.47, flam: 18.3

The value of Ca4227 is 0.60 AA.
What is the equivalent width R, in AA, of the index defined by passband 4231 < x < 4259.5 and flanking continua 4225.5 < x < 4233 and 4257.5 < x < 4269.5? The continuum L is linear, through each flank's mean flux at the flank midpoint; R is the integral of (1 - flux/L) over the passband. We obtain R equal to -0.8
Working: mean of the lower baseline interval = 17.9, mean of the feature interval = 19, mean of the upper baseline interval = 19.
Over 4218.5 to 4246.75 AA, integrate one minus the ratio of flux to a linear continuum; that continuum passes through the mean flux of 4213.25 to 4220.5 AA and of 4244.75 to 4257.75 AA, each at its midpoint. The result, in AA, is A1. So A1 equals 0.3 AA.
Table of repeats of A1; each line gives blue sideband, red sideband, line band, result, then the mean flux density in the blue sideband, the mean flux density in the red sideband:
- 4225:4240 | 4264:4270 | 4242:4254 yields -0.2 AA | 18.3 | 19.2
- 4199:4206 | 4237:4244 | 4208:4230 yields 0.3 AA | 18.7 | 19.1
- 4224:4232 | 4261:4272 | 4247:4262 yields -0.2 AA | 17.8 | 18.8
